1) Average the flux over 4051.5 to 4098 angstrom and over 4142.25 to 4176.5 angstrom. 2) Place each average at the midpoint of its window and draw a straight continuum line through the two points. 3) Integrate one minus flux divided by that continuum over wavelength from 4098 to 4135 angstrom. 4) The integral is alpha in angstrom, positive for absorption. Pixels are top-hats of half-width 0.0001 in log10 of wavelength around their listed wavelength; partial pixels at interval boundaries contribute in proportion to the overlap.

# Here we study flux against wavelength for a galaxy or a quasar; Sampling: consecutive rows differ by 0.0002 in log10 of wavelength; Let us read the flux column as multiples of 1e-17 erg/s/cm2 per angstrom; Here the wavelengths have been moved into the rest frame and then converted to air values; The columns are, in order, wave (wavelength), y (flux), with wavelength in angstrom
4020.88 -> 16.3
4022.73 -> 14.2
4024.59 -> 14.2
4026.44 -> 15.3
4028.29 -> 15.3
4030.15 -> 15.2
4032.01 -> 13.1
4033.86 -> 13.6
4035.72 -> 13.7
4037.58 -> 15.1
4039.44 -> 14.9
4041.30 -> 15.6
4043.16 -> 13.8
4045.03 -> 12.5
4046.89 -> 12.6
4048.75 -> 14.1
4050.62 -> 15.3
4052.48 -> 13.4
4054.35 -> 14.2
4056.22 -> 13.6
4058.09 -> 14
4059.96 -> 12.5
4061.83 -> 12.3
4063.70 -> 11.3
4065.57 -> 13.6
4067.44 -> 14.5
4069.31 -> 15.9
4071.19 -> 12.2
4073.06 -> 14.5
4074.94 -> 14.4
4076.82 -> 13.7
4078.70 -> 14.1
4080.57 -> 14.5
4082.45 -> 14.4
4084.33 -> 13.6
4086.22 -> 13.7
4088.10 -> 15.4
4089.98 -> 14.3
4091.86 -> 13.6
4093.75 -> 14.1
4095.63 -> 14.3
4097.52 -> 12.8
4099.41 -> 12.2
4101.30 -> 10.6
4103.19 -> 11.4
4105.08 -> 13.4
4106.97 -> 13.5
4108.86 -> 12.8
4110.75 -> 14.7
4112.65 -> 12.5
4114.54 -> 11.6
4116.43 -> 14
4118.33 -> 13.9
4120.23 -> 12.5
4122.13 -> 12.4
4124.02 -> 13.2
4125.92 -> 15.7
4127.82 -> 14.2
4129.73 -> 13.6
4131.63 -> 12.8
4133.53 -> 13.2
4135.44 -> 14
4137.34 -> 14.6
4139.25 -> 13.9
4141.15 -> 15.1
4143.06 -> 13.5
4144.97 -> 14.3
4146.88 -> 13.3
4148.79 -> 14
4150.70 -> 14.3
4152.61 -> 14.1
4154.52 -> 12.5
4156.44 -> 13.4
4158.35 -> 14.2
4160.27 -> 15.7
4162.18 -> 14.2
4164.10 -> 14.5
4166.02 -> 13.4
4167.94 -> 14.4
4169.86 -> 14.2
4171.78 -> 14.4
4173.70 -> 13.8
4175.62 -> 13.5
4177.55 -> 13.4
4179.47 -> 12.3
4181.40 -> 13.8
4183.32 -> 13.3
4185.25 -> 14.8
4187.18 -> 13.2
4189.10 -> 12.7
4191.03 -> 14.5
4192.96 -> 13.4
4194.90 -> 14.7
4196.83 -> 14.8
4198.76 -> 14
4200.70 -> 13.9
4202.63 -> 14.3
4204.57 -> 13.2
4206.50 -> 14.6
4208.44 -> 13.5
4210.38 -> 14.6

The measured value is 2.2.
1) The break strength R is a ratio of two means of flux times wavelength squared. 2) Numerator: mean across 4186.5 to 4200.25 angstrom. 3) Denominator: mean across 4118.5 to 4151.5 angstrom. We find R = 1.04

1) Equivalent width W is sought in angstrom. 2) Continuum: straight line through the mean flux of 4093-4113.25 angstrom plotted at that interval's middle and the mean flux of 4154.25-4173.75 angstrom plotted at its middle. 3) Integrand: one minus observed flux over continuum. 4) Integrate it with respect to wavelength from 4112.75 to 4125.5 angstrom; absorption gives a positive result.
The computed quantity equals 0.2 angstrom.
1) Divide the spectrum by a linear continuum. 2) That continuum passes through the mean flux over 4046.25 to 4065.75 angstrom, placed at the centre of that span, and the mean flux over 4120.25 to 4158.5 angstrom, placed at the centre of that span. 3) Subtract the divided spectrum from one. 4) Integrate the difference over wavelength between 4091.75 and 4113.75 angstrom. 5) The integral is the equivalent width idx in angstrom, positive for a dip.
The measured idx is 1.0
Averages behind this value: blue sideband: 13.4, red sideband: 13.8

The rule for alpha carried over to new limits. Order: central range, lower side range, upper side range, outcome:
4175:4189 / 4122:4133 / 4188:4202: 0.5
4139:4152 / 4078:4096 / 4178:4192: -0.3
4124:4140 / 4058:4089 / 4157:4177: 0.1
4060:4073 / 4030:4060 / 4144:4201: 0.6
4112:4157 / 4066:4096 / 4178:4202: 1.2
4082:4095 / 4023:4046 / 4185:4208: 0.1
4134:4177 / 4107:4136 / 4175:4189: -2.0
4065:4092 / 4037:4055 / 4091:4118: -1.4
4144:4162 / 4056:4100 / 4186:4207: -0.2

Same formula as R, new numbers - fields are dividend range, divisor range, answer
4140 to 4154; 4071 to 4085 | 1.04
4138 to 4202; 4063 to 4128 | 1.07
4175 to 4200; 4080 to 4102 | 1.05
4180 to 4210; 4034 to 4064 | 1.09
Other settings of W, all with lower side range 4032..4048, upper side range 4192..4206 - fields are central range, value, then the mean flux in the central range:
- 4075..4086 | -0.1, 14.1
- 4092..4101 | 0.5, 13.2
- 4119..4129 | 0.3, 13.6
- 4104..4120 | 0.8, 13.2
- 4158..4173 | -0.4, 14.4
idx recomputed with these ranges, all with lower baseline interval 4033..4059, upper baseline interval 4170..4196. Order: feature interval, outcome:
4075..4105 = 0.8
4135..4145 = -0.3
